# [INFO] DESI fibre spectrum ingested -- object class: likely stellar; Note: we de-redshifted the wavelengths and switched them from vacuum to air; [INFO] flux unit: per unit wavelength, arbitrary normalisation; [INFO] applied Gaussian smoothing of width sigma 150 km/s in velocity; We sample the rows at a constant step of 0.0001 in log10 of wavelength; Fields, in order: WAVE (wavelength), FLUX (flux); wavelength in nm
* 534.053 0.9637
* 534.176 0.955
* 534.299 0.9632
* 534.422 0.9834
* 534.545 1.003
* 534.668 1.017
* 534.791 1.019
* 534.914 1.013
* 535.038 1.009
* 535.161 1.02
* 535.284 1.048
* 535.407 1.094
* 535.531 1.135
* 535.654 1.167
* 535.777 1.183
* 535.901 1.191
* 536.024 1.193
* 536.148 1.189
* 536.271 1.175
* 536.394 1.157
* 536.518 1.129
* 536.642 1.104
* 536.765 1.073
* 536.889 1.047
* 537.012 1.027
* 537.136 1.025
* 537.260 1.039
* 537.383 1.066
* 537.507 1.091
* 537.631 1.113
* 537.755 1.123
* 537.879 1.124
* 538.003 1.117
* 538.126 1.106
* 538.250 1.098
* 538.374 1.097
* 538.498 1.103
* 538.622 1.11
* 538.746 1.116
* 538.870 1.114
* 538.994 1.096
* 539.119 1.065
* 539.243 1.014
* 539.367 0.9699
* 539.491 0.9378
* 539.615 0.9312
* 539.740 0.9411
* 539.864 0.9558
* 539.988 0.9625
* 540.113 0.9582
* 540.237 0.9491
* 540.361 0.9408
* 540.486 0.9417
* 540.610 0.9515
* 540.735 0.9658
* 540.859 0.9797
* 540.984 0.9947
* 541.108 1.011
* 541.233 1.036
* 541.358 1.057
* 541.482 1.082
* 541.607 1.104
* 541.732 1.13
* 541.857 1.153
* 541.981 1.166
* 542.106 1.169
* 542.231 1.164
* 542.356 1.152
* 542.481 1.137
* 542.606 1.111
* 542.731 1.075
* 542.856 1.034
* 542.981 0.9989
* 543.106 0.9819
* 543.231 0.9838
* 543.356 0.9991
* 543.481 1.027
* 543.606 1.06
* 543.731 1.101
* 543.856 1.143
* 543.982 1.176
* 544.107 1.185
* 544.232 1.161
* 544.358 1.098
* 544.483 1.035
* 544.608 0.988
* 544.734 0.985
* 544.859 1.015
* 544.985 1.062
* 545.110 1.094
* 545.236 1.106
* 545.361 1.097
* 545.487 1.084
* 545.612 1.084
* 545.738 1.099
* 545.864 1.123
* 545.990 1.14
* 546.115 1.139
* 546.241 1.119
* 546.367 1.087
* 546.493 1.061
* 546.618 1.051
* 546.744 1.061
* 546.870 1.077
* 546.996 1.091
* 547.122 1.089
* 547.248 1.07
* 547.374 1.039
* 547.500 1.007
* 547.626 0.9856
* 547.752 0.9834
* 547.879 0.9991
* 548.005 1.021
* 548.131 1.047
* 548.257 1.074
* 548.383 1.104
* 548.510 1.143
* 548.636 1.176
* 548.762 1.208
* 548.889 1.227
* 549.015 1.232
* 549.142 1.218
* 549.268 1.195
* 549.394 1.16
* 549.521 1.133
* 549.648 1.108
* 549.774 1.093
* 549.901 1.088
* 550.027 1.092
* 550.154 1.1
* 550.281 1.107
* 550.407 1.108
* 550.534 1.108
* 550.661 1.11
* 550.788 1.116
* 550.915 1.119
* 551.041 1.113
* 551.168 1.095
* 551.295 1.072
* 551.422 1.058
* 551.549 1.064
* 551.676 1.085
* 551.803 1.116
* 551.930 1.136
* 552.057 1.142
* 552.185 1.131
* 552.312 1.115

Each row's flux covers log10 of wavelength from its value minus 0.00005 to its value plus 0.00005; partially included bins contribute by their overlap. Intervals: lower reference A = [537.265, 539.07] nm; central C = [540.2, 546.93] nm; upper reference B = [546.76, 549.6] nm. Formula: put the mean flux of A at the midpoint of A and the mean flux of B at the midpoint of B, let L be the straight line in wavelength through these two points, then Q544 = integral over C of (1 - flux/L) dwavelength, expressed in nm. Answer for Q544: 0.20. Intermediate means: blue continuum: 1.1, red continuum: 1.1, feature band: 1.07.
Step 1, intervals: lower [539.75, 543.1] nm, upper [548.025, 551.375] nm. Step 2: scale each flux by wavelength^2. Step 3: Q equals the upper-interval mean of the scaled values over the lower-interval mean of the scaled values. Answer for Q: 1.1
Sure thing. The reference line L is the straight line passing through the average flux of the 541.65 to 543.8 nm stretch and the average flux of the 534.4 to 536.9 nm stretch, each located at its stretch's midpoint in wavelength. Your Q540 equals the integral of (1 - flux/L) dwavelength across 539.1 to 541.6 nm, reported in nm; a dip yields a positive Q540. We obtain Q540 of 0.24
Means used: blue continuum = 1.1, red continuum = 1.09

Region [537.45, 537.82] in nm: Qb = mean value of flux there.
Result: 1.11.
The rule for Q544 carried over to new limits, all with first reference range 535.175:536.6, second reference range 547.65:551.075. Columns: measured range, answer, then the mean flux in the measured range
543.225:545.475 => 0.10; 1.08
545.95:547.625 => 0.07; 1.08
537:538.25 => 0.06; 1.09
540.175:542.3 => 0.16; 1.05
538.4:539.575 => 0.08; 1.06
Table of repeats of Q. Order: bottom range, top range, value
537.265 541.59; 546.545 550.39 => 1.10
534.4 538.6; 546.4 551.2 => 1.05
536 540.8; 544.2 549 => 1.06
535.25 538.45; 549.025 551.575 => 1.05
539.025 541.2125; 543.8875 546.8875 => 1.14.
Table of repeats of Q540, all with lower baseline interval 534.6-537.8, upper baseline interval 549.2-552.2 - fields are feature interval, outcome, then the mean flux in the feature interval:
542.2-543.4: 0.04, 1.06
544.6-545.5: 0.04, 1.06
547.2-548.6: 0.08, 1.05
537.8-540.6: 0.18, 1.03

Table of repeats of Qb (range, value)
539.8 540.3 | 0.958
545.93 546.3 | 1.13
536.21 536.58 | 1.15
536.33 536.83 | 1.12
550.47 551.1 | 1.11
